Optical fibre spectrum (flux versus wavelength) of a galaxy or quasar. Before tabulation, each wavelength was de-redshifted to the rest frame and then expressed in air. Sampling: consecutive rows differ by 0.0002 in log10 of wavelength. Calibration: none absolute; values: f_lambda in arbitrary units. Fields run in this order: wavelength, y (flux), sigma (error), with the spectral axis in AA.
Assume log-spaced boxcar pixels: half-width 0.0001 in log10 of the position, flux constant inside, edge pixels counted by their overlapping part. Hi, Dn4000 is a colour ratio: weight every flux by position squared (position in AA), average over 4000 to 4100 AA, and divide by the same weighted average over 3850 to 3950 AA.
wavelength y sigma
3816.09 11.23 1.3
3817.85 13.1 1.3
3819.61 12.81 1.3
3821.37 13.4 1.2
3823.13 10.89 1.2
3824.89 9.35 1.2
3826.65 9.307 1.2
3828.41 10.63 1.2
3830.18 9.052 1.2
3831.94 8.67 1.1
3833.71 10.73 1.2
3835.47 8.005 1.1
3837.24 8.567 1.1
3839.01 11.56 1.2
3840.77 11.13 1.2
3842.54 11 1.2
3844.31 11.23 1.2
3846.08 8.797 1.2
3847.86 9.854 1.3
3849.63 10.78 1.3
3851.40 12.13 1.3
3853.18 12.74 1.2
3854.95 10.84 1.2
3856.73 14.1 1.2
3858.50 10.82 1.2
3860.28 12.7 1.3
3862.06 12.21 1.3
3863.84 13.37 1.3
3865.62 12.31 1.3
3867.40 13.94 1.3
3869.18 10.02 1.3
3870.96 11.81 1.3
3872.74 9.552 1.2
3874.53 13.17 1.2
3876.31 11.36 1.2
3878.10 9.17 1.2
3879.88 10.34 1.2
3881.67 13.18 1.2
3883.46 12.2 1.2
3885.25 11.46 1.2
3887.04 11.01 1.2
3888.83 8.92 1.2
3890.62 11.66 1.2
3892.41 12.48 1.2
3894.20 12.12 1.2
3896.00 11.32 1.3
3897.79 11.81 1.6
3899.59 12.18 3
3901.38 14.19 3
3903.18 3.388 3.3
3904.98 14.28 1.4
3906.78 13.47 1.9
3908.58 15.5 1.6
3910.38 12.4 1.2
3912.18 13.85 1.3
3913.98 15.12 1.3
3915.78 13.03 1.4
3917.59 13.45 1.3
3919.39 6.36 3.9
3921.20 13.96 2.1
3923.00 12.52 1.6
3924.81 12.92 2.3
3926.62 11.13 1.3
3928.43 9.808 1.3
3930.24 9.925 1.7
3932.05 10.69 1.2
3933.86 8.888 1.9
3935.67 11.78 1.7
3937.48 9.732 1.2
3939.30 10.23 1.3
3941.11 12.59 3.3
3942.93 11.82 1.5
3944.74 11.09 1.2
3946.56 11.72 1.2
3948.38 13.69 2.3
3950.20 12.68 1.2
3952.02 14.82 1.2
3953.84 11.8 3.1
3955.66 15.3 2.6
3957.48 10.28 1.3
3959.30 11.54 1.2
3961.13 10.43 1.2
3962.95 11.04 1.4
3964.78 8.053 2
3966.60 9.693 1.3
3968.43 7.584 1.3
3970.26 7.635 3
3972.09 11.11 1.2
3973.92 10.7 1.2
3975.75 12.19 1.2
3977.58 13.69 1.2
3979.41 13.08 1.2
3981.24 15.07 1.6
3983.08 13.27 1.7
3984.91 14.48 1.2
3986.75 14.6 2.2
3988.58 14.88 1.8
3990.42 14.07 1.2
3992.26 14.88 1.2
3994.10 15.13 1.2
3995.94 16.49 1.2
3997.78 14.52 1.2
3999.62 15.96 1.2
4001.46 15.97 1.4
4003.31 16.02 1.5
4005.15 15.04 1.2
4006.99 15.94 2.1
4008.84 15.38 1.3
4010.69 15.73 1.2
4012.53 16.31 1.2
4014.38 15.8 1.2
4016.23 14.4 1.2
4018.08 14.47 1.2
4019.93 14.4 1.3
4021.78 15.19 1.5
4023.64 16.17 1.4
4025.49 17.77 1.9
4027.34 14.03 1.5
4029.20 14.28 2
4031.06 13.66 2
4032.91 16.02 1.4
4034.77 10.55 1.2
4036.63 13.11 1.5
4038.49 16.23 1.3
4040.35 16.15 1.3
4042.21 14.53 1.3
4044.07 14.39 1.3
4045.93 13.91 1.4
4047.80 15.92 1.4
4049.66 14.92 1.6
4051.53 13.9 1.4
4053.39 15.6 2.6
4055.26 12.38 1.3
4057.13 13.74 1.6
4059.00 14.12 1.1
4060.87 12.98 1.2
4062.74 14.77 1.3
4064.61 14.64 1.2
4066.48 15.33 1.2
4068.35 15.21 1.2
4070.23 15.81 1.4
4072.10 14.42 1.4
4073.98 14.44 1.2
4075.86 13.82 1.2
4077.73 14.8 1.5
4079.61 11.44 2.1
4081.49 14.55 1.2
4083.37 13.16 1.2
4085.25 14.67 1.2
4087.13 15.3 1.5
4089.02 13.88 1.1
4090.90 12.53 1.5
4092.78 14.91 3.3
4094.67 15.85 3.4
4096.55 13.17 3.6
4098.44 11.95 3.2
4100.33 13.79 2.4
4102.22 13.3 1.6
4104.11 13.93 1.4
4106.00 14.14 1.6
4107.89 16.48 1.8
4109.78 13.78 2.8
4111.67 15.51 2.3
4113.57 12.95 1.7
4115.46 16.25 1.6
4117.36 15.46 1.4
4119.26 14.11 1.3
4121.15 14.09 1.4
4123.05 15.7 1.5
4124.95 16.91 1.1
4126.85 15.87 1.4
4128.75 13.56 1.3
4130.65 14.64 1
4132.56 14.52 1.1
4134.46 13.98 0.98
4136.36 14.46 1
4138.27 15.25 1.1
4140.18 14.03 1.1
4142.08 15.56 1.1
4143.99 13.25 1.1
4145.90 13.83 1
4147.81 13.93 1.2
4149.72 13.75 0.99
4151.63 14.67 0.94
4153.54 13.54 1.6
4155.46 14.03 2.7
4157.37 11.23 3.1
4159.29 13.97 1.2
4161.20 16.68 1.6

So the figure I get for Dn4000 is 1.34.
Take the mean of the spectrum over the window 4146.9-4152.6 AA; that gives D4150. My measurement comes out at 14.1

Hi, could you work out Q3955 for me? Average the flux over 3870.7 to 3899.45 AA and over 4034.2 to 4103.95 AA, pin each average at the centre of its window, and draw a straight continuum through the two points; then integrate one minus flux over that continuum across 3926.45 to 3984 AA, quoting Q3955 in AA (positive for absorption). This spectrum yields 5.0 AA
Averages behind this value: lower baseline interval 11.4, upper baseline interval 14.2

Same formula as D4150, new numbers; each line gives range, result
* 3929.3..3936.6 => 10.3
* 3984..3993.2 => 14.6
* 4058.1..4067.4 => 14.4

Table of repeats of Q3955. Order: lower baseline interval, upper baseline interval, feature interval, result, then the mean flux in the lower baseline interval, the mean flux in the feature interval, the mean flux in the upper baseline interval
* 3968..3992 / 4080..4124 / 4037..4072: -2.60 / 12.7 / 14.7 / 14.3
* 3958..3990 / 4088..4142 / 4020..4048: -4.02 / 11.7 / 14.7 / 14.5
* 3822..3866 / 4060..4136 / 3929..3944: 1.79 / 10.8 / 10.7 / 14.4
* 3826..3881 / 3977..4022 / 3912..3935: 2.30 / 11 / 11.6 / 15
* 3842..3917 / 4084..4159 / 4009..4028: -3.14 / 11.8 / 15.4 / 14.3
